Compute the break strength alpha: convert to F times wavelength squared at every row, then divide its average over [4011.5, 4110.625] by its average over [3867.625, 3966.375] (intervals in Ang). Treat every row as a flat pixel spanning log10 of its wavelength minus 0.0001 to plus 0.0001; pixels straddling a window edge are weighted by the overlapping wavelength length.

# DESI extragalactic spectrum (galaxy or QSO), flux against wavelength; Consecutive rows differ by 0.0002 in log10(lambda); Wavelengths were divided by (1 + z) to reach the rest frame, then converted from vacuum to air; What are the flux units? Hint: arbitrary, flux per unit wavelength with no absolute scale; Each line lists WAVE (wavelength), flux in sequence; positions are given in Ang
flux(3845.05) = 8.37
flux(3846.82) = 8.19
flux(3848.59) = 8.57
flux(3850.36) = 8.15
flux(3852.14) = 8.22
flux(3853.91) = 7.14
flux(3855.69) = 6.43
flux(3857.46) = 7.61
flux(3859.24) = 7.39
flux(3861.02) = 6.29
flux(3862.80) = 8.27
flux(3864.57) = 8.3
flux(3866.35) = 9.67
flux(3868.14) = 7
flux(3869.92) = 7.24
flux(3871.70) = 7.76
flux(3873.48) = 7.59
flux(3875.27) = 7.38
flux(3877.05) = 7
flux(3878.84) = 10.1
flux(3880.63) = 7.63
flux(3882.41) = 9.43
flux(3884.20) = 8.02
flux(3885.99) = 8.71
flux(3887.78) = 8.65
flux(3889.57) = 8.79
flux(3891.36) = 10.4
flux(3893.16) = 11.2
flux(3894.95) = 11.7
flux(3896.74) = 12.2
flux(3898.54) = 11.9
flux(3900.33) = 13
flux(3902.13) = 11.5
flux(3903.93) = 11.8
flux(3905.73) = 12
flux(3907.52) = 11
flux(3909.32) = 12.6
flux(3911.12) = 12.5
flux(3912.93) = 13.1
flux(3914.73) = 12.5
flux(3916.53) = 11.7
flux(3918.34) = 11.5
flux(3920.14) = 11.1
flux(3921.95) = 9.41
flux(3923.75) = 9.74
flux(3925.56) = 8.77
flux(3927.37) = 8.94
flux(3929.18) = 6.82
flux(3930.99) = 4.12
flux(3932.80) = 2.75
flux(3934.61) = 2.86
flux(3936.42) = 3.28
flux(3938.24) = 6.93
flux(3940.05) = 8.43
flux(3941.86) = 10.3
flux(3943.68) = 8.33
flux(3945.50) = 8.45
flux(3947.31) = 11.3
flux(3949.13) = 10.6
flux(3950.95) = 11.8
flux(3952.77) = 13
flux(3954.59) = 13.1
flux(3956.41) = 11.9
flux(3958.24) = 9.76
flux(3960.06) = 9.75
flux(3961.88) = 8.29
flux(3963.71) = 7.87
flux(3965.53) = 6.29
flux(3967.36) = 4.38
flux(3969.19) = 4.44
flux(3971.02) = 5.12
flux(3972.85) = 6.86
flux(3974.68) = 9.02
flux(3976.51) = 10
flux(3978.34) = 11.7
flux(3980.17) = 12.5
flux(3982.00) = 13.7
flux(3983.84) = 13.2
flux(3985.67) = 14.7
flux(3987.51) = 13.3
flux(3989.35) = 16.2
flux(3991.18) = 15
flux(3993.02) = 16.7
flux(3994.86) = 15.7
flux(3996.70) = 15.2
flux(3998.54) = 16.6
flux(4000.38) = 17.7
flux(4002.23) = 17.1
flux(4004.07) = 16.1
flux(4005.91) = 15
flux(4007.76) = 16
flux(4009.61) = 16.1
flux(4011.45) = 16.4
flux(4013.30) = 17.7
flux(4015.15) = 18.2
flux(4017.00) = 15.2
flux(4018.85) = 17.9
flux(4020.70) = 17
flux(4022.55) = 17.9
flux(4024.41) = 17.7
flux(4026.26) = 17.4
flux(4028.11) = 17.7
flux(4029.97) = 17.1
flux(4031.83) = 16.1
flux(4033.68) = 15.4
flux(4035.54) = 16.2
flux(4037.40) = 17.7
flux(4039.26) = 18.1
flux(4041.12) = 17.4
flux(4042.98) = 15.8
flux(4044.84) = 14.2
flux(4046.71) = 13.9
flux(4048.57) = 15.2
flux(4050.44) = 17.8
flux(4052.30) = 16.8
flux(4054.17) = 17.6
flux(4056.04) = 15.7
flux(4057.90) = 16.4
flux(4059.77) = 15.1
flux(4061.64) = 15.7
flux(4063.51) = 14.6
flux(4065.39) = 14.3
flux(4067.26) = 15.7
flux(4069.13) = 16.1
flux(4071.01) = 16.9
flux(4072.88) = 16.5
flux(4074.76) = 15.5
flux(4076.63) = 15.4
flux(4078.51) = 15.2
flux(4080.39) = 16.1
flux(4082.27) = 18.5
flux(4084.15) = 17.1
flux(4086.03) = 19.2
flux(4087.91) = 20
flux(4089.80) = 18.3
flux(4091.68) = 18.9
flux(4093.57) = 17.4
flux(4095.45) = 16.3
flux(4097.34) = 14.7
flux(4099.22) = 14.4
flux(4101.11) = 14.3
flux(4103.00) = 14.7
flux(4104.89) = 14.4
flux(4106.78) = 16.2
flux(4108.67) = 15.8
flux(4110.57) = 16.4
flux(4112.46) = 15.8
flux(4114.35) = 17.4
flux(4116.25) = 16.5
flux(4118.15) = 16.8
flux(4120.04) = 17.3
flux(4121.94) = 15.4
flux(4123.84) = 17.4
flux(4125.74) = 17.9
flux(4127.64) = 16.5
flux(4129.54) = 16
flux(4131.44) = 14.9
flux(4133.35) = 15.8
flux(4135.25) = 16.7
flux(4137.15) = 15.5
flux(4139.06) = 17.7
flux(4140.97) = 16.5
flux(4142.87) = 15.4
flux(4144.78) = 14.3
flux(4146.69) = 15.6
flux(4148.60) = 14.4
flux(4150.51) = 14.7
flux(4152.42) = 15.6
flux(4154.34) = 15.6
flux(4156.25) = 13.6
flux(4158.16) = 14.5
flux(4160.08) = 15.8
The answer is 1.87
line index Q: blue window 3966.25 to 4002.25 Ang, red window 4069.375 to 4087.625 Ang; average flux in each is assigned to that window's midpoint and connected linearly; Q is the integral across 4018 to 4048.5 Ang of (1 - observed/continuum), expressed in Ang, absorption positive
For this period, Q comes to -4.28 Ang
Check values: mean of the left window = 12.3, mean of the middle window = 16.7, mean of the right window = 16.8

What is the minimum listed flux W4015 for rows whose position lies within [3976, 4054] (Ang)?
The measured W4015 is 10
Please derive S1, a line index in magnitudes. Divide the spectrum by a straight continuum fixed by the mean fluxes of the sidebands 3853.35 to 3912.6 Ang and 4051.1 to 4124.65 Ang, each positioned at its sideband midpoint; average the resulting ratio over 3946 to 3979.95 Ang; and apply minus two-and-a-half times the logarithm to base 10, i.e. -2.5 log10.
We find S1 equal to 0.289 mag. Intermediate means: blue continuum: 9.39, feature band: 9.23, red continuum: 16.3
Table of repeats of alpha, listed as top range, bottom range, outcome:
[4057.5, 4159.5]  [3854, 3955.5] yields 1.92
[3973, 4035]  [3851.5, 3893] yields 2.04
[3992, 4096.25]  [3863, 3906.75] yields 1.89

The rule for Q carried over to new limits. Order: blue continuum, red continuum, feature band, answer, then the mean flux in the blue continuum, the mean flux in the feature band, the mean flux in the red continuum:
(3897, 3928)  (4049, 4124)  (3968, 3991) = 4.1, 11.4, 11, 16.3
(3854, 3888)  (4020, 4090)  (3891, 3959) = 1.4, 7.89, 10.1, 16.5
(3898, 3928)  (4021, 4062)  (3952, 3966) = 3.3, 11.4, 10.1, 16.5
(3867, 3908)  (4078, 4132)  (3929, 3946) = 7.7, 9.64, 6.15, 16.6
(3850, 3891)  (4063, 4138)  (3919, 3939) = 6.3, 7.98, 6.85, 16.3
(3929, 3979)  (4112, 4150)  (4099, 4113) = -0.2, 8.13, 15.3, 16.2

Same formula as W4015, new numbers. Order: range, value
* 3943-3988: 4.38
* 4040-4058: 13.9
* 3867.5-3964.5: 2.75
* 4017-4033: 15.2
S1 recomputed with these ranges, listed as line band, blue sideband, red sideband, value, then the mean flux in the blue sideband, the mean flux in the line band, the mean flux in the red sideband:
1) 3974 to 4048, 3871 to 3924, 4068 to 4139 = -0.14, 10.4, 15.7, 16.5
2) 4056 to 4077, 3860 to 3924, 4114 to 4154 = -0.09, 9.97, 15.7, 16.1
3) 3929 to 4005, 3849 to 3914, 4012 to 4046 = 0.31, 9.39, 10.6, 16.9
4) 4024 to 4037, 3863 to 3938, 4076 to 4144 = -0.22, 9.28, 16.8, 16.5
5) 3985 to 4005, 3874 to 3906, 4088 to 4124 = -0.21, 10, 15.9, 16.3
